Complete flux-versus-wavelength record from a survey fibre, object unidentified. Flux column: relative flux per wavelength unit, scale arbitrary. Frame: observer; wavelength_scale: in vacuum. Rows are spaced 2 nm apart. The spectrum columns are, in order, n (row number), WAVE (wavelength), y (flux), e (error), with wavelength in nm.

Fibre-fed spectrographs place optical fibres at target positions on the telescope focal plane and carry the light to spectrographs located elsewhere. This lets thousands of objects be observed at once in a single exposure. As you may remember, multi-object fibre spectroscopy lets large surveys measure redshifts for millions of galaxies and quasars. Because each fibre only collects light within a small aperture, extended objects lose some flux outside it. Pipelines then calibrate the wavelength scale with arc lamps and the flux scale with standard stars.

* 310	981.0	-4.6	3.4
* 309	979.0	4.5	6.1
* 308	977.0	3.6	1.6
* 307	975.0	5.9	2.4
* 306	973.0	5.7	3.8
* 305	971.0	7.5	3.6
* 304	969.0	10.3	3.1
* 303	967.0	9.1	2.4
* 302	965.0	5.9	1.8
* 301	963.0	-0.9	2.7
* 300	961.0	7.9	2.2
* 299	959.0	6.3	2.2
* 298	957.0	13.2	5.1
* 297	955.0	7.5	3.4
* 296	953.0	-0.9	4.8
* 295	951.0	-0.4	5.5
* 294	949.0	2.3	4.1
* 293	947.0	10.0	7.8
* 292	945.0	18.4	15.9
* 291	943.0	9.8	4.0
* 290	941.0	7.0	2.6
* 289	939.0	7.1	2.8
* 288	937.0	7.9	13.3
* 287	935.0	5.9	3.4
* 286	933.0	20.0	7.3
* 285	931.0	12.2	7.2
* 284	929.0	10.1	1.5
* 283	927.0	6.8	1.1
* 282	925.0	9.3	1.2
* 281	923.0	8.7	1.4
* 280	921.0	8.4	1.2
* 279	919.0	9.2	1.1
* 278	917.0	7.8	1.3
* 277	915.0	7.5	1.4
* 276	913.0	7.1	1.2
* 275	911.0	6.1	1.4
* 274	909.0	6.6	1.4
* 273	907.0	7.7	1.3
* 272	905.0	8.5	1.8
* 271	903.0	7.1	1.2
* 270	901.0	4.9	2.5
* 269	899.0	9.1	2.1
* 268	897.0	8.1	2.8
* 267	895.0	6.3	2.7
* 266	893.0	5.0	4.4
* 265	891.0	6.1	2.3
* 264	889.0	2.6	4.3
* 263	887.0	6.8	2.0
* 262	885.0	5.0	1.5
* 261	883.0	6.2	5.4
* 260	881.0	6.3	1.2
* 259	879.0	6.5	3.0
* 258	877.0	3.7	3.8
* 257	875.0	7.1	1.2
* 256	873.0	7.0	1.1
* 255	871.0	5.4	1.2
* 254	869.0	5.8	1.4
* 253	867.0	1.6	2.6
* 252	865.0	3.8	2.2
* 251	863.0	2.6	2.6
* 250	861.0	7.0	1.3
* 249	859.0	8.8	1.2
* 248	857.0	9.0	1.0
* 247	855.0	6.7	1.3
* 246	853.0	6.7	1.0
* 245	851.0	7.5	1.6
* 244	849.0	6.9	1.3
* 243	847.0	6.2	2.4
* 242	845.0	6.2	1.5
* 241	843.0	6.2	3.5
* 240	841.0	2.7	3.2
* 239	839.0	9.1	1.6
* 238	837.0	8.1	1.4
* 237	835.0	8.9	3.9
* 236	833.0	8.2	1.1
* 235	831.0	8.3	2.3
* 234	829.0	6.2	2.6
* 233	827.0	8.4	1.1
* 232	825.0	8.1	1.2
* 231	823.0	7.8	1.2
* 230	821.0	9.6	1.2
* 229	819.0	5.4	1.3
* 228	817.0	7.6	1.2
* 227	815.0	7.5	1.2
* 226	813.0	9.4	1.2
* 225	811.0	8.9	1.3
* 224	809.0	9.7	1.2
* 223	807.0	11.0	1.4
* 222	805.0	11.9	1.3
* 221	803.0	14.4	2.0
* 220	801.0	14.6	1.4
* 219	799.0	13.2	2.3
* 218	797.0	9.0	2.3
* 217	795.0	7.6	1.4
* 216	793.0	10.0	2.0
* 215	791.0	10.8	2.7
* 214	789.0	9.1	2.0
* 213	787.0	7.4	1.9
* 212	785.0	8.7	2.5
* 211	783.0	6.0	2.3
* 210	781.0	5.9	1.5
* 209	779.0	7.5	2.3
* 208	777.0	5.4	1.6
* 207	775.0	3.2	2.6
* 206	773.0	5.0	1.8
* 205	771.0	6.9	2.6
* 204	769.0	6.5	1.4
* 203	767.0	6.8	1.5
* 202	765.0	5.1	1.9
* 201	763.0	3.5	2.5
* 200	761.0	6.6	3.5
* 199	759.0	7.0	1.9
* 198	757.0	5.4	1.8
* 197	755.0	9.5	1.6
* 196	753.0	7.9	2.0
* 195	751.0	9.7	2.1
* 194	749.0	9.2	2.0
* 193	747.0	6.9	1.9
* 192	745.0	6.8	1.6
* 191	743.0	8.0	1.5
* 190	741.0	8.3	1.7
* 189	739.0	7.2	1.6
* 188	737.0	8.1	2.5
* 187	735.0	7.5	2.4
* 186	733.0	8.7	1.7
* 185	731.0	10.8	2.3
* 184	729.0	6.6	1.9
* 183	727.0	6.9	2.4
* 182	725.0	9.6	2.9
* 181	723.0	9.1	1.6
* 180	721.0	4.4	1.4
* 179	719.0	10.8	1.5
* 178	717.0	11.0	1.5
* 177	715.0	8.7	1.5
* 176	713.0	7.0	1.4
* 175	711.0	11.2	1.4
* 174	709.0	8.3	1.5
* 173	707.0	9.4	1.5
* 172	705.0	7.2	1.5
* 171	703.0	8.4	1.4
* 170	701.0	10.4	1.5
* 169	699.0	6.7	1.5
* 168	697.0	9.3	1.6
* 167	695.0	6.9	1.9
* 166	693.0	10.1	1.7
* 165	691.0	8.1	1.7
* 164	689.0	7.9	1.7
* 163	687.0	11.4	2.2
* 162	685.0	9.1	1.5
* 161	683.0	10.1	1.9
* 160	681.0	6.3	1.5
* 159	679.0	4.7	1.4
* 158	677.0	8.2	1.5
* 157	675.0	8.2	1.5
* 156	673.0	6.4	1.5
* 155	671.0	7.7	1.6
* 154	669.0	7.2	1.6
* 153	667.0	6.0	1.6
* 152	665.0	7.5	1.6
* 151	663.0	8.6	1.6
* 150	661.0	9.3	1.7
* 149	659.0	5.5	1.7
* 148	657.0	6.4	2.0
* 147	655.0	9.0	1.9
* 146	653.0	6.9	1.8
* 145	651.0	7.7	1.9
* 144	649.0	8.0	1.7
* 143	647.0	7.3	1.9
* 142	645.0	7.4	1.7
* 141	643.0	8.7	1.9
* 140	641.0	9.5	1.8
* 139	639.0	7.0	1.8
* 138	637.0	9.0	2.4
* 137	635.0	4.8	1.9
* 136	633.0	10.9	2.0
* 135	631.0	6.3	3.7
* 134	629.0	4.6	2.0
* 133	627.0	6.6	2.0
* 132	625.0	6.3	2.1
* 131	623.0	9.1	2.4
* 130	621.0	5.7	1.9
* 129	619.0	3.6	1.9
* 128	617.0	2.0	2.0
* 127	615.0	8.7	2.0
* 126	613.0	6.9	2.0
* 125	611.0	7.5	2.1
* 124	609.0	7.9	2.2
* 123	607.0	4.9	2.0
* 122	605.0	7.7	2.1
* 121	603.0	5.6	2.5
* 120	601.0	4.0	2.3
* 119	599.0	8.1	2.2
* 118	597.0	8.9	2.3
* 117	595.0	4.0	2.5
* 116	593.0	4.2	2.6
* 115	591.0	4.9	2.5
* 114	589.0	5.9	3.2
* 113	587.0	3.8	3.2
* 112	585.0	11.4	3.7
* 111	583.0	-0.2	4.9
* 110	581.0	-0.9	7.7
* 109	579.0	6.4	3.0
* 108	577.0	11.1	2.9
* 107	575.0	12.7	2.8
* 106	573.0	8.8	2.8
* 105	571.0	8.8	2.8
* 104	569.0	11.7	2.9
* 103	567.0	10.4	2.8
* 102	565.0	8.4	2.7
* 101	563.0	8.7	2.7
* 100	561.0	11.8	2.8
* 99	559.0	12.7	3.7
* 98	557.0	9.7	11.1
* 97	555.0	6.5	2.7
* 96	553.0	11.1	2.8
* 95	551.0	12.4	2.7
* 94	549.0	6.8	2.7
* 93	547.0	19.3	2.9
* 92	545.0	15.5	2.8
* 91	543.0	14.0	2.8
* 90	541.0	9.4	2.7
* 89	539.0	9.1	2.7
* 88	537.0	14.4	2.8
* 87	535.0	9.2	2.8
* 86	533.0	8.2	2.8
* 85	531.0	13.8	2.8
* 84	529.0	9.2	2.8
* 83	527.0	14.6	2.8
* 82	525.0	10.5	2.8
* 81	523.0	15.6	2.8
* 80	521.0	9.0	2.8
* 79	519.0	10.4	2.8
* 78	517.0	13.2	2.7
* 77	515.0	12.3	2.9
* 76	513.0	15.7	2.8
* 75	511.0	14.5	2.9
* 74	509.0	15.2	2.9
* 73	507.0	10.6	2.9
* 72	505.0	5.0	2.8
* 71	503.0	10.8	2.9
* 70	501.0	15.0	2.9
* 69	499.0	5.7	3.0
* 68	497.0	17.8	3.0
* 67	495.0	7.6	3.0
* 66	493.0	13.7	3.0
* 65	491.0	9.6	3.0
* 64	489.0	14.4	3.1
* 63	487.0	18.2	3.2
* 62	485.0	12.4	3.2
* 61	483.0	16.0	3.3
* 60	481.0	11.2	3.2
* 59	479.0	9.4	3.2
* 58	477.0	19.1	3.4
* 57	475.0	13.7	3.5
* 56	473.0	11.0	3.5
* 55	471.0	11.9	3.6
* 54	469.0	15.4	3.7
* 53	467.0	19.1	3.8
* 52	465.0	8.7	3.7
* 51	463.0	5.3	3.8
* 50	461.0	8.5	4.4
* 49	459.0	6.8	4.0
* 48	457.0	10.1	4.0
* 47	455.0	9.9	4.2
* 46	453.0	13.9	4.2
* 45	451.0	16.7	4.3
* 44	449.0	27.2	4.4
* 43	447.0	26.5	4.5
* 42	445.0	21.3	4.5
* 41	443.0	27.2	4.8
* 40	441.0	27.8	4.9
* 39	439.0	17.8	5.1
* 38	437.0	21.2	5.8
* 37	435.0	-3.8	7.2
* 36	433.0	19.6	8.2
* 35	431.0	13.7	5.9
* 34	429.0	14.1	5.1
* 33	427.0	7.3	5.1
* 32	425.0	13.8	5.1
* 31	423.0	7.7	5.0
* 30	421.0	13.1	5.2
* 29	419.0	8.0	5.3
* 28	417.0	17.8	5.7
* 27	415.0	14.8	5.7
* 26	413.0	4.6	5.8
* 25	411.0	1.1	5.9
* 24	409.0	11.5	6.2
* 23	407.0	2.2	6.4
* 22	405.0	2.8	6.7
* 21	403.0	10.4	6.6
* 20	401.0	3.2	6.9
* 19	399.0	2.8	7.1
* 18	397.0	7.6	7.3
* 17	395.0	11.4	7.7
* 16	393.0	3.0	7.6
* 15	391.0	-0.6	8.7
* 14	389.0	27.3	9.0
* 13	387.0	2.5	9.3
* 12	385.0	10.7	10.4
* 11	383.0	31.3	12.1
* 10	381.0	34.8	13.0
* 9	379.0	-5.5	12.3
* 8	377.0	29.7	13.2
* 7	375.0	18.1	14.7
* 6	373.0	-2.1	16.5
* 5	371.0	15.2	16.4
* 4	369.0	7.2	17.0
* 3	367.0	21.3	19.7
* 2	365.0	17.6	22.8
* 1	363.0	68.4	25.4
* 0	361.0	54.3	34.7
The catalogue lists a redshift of 1.868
